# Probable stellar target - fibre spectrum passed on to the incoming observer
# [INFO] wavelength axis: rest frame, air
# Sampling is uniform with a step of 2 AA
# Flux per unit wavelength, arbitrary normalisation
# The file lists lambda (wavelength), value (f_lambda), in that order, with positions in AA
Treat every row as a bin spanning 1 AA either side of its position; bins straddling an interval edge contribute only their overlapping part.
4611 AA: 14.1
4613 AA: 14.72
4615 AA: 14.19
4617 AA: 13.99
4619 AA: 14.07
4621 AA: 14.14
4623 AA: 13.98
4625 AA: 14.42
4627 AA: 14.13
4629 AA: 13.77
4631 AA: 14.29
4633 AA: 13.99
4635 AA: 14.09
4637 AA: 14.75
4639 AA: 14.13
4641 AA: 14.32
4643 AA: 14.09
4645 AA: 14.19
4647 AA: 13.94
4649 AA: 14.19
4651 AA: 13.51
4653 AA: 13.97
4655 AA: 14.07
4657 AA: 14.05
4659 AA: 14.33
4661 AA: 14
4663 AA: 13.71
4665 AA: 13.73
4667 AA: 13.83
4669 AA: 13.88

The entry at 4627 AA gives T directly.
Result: 14.13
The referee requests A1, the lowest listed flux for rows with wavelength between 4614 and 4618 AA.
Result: 13.99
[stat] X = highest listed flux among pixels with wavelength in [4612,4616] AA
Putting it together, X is 14.72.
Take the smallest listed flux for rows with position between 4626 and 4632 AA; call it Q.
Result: 13.77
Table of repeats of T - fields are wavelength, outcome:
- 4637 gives 14.75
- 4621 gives 14.14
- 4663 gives 13.71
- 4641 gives 14.32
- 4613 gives 14.72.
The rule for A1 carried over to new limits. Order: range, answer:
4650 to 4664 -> 13.51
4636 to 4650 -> 13.94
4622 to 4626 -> 13.98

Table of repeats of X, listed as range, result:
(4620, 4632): 14.42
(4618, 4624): 14.14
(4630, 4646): 14.75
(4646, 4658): 14.19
